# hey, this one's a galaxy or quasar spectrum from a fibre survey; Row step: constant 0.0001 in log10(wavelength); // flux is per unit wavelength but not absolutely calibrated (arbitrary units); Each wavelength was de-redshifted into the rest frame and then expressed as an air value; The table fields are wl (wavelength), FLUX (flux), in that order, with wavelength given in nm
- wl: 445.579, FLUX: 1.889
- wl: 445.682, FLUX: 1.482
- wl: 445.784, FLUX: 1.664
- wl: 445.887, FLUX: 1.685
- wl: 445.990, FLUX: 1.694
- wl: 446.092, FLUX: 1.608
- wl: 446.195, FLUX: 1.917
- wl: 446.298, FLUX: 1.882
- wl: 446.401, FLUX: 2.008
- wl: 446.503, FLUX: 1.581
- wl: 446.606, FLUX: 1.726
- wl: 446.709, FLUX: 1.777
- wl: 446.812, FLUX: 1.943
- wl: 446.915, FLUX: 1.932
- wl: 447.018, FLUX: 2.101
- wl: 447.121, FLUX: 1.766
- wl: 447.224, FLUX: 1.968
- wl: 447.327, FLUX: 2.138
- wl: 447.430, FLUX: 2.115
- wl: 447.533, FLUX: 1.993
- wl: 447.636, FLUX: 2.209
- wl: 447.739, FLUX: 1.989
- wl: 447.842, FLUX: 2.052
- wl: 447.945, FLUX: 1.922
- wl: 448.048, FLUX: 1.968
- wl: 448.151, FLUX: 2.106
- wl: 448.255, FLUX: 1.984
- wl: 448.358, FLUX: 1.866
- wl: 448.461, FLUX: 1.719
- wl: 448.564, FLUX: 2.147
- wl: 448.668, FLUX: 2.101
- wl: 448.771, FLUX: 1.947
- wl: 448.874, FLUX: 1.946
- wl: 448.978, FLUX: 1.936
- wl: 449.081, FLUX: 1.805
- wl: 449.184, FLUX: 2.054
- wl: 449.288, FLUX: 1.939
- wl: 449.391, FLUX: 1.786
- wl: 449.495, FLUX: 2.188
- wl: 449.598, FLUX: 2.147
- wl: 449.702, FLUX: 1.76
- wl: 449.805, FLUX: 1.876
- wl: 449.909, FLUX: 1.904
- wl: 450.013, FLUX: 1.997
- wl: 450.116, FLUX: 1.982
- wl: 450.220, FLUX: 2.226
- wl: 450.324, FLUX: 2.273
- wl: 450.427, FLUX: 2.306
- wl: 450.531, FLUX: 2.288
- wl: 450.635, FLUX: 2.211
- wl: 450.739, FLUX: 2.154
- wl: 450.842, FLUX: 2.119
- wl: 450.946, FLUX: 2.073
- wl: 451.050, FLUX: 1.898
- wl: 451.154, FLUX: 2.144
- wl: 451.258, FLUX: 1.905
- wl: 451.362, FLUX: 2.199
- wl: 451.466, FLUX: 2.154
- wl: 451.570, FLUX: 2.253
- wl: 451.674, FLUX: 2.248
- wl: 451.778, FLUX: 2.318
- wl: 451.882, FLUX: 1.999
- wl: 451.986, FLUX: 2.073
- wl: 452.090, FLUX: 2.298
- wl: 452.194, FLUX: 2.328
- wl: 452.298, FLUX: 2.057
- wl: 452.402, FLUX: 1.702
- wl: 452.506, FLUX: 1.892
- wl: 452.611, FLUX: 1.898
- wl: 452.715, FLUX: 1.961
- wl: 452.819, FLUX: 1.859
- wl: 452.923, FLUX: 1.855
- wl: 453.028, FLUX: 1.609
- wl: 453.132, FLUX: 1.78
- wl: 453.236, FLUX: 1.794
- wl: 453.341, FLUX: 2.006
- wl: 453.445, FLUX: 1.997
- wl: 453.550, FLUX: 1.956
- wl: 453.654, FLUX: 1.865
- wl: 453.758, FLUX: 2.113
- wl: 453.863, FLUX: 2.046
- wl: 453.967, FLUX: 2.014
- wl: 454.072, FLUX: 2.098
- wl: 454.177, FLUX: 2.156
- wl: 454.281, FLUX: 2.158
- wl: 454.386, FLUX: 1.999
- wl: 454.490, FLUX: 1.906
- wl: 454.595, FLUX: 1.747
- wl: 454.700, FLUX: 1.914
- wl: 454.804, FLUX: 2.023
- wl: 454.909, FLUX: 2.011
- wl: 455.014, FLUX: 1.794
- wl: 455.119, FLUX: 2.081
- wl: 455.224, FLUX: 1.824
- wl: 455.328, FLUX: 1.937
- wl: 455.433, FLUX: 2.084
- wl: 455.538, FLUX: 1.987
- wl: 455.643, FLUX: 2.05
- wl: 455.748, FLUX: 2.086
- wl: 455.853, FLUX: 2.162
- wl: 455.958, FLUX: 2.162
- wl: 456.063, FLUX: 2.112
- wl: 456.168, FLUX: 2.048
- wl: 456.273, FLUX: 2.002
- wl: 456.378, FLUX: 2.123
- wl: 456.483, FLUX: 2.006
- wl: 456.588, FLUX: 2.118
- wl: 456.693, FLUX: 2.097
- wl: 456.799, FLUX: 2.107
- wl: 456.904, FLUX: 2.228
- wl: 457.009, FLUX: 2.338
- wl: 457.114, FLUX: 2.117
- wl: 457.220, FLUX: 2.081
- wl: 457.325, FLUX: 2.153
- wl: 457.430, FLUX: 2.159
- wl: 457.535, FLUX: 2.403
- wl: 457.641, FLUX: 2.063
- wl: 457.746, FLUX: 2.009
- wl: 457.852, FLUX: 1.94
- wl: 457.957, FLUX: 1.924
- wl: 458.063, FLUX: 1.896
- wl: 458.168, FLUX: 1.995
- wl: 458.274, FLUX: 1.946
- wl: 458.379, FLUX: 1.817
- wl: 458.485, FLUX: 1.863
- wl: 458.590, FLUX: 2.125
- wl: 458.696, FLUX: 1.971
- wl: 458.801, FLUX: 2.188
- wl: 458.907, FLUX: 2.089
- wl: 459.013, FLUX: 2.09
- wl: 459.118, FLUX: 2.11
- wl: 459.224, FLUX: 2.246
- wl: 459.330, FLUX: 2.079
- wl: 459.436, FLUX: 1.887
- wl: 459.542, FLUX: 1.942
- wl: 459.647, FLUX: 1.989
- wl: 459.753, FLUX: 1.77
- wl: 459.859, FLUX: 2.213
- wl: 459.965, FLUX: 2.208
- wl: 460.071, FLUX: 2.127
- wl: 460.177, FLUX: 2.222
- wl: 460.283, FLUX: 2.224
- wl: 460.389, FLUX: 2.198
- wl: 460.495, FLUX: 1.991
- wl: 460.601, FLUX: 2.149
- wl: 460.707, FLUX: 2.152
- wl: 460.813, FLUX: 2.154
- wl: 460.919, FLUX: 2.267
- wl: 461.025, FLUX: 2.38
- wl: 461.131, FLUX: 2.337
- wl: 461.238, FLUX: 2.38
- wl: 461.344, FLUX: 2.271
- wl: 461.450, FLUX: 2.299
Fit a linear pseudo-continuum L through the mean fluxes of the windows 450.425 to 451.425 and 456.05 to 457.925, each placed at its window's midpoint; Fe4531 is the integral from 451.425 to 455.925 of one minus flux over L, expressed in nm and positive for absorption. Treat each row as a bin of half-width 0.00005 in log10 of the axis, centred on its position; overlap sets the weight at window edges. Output 0.24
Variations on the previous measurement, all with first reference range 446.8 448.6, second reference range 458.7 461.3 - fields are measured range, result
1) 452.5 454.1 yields 0.110 nm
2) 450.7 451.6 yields -0.026 nm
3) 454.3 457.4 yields 0.065 nm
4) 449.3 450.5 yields -0.012 nm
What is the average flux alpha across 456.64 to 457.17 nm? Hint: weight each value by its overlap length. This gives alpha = 2.17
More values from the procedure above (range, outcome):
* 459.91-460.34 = 2.19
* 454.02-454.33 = 2.14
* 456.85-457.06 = 2.29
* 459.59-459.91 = 1.99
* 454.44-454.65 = 1.82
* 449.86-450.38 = 2.08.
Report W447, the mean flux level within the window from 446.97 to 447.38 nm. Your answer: 1.99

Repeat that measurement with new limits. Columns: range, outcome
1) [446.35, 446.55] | 1.81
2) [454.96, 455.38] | 1.91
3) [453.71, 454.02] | 2.05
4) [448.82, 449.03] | 1.94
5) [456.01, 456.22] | 2.08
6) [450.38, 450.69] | 2.26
